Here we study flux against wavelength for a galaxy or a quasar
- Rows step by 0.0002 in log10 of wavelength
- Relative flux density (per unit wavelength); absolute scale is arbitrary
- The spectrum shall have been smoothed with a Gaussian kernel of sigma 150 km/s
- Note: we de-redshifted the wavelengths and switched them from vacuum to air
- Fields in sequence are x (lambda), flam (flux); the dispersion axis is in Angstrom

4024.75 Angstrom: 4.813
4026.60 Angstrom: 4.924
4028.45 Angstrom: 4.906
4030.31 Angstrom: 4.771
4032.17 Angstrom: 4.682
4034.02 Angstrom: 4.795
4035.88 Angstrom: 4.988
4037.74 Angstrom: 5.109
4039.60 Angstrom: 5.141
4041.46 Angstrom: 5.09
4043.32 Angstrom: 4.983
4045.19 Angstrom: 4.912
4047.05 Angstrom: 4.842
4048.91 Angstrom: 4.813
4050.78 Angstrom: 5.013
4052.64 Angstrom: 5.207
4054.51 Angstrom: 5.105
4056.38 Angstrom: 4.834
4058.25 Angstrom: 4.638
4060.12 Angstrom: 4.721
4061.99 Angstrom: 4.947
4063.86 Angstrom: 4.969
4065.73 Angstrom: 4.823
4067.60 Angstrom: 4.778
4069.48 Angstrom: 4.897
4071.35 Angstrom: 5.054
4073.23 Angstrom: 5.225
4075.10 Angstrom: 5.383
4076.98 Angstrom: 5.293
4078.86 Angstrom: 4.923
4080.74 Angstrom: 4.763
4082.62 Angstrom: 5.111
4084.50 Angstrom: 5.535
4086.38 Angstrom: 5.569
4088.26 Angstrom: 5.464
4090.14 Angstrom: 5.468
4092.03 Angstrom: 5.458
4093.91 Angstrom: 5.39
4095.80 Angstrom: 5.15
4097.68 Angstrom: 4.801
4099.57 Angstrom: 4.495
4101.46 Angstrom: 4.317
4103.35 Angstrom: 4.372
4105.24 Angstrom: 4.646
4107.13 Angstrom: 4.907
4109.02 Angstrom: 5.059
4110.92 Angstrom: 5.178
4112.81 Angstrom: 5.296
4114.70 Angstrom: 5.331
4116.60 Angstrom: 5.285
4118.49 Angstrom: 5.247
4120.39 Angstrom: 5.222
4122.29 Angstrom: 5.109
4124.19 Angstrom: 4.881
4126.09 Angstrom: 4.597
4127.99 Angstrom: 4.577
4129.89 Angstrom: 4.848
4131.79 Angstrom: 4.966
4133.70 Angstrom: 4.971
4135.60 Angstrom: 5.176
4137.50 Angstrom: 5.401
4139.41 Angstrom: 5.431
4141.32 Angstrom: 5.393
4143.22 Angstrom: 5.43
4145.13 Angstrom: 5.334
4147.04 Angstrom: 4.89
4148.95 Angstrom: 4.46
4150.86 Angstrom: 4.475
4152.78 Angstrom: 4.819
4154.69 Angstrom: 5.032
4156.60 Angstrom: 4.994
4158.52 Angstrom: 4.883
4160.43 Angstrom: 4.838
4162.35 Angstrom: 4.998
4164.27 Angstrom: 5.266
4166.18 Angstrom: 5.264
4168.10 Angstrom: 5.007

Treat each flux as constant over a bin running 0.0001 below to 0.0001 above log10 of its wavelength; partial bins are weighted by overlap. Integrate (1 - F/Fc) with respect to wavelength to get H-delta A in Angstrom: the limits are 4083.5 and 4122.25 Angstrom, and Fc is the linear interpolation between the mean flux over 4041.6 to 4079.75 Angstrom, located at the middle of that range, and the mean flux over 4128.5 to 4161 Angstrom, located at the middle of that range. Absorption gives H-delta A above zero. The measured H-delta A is -0.9 Angstrom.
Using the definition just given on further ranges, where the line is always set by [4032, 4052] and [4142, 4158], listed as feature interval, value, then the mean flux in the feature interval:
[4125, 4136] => 0.2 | 4.84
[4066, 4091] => -1.2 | 5.18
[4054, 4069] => 0.3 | 4.84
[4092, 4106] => 0.4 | 4.79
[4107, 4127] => -0.7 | 5.11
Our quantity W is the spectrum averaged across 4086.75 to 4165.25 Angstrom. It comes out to 5.03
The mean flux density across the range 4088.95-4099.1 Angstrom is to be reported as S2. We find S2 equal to 5.22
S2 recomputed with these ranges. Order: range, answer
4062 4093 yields 5.16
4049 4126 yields 5.04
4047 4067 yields 4.9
